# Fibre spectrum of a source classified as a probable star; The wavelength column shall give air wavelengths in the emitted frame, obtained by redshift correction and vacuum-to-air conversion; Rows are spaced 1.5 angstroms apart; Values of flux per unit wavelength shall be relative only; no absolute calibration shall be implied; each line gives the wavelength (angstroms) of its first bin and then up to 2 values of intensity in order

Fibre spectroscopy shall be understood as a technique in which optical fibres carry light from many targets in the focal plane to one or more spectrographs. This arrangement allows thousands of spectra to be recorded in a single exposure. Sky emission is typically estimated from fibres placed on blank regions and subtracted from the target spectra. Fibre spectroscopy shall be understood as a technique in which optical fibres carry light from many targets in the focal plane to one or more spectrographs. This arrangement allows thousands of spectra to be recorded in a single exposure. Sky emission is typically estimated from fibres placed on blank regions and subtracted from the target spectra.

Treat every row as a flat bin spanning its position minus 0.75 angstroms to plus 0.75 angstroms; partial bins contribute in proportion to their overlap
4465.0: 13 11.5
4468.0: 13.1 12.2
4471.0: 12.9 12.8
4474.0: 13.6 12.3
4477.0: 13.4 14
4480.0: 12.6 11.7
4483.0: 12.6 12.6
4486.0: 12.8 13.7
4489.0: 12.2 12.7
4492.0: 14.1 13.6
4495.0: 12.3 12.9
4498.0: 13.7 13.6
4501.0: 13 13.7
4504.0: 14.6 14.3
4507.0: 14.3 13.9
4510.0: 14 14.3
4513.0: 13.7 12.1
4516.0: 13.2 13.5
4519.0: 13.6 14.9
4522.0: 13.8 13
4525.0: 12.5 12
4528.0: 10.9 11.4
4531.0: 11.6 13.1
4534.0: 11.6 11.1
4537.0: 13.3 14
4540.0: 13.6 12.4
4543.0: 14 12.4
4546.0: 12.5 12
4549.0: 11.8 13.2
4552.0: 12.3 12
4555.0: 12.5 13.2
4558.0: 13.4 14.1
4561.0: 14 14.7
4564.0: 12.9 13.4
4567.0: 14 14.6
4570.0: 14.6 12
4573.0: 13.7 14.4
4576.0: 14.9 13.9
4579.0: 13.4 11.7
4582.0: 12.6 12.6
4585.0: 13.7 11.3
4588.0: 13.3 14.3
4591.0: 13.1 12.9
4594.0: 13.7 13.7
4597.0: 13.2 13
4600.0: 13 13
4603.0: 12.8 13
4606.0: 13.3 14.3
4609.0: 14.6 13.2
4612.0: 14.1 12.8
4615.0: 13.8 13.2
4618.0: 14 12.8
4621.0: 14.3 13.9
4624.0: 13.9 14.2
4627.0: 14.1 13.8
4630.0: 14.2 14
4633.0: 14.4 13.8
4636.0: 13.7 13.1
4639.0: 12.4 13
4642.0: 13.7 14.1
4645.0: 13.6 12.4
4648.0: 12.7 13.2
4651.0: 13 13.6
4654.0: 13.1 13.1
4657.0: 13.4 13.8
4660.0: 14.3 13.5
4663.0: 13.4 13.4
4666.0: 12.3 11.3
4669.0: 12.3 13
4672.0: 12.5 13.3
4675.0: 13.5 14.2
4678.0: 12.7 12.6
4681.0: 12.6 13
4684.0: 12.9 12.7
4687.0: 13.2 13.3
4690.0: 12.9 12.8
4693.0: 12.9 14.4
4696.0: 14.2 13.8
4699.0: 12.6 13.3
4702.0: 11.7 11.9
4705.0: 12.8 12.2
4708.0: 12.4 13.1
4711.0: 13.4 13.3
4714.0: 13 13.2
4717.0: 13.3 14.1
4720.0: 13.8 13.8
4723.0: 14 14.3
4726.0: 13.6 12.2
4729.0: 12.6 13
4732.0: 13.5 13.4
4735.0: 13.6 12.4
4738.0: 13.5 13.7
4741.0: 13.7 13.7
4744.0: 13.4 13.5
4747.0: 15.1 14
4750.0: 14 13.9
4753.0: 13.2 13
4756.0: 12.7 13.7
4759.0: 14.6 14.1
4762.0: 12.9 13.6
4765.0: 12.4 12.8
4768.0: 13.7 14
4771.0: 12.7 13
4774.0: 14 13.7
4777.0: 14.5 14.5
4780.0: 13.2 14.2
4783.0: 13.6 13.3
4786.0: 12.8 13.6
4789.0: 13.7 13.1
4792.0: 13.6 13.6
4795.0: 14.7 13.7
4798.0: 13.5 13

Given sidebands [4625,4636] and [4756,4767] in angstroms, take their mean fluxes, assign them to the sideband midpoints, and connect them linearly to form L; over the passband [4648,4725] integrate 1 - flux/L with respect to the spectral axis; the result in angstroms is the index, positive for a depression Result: 3.5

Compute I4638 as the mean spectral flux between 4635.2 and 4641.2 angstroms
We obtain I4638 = 13.1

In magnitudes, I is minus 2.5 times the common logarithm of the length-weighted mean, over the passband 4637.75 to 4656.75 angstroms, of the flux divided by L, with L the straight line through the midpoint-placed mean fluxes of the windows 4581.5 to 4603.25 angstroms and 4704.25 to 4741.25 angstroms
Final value 0.00 mag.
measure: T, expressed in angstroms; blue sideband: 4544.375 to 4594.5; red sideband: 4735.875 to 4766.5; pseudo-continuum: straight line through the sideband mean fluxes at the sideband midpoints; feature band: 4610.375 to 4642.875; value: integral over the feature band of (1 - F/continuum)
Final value -0.8 angstroms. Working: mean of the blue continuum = 13.2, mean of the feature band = 13.7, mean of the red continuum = 13.5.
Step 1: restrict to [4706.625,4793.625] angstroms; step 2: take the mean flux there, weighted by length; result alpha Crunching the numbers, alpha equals 13.5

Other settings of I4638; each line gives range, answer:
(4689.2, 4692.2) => 12.9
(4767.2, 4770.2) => 13.8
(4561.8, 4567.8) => 13.7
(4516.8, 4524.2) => 13.8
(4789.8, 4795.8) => 13.8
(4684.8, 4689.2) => 13.1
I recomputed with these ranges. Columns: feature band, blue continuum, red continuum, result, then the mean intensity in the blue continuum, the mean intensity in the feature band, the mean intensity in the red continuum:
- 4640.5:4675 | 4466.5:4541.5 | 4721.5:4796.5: 0.02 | 13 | 13.1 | 13.5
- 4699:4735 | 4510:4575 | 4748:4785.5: 0.03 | 13.1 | 13.1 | 13.6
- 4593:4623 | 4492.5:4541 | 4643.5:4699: -0.03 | 13.2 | 13.5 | 13.1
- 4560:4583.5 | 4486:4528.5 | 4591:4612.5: -0.02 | 13.4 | 13.6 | 13.4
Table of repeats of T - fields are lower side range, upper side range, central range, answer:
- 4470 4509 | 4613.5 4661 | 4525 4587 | 1.96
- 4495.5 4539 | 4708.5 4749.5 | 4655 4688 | 0.85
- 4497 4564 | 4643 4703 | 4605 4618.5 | -0.59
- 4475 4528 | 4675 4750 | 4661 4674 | 0.50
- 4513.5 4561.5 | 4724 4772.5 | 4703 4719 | 0.42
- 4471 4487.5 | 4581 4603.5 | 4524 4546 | 0.92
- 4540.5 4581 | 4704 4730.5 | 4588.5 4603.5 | -0.02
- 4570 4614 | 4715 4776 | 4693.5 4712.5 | 0.64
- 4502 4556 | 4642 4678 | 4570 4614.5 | -0.84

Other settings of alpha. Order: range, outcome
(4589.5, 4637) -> 13.6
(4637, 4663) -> 13.3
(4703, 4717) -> 12.9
